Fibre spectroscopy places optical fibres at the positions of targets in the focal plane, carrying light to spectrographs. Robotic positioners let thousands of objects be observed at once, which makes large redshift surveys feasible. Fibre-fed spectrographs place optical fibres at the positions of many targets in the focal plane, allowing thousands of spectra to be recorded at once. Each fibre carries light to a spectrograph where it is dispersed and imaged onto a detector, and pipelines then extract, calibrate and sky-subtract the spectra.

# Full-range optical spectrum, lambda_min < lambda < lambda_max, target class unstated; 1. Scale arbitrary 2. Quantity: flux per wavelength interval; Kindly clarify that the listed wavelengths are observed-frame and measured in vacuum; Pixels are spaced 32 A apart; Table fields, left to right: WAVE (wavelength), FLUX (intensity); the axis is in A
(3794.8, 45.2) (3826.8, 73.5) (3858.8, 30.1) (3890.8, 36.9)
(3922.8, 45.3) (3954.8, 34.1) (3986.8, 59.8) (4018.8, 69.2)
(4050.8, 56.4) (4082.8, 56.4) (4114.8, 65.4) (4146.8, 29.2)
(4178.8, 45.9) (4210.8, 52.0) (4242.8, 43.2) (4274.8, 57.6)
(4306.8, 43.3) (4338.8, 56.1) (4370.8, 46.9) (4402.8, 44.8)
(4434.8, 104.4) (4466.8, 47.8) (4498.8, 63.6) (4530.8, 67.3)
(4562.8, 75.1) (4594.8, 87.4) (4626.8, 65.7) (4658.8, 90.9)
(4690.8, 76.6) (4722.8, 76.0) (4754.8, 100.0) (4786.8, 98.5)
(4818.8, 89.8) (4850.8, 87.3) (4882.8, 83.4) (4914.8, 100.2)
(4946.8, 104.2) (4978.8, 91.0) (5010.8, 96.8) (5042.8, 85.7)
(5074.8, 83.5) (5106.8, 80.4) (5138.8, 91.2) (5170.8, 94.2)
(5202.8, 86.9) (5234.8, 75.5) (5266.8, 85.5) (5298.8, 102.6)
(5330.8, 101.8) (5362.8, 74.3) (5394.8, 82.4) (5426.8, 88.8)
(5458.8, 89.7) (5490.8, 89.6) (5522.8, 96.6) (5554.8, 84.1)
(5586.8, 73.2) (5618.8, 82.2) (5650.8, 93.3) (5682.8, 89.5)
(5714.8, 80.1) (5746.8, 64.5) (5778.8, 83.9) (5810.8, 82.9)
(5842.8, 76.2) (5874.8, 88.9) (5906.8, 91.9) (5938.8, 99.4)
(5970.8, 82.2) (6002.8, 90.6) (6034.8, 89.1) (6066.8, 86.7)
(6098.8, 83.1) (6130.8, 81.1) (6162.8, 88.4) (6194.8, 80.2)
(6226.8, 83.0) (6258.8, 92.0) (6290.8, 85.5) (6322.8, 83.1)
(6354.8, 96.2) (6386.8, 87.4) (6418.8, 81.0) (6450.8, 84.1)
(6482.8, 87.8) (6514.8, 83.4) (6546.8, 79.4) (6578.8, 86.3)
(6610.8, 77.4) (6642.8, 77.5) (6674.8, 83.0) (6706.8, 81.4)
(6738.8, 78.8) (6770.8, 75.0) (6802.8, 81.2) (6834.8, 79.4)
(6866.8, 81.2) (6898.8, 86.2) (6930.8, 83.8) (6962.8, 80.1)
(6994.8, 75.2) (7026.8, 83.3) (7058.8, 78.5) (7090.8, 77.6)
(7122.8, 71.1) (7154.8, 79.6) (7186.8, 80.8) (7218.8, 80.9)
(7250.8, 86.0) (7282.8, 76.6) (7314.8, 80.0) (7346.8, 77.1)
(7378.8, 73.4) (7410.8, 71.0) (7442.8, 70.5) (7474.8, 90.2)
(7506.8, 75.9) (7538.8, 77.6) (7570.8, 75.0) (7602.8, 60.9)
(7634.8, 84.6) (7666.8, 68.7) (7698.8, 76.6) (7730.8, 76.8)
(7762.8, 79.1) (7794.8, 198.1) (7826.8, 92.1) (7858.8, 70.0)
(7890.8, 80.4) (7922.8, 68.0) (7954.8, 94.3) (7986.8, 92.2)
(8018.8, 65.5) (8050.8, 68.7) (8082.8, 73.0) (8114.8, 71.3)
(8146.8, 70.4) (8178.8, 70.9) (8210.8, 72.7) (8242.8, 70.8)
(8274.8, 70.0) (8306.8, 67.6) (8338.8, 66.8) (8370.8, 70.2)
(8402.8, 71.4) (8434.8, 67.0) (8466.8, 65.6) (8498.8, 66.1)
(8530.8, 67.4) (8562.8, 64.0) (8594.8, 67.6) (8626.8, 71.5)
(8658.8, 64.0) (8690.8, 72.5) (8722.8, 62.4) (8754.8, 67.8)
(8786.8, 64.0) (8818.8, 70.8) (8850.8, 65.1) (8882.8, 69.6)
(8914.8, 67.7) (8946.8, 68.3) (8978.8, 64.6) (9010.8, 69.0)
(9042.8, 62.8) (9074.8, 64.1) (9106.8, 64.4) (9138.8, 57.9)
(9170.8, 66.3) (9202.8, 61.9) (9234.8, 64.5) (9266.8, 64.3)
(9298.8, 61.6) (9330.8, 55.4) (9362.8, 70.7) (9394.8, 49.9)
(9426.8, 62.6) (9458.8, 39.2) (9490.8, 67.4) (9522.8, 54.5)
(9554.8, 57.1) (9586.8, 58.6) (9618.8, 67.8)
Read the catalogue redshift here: 0.186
